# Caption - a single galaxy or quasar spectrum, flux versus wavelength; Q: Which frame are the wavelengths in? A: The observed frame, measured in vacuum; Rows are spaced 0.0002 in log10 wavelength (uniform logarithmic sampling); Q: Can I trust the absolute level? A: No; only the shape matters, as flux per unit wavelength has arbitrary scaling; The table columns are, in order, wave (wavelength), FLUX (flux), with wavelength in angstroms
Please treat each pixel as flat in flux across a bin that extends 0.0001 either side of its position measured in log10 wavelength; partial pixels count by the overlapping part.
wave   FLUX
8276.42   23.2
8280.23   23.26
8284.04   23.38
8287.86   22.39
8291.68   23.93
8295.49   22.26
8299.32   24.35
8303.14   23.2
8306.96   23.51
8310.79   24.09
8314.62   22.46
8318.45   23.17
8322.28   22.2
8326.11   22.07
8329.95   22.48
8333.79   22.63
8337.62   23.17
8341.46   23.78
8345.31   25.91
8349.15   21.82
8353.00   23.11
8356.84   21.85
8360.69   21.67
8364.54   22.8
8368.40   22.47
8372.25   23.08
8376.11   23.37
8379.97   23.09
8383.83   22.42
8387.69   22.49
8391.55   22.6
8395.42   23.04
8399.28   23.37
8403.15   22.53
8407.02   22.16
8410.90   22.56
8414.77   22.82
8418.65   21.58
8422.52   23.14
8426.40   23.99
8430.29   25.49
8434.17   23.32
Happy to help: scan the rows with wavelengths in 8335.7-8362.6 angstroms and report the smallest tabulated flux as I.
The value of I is 21.67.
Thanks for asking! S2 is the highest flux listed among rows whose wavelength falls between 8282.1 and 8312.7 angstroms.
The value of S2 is 24.35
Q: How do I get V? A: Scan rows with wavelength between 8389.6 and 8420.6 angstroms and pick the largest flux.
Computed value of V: 23.37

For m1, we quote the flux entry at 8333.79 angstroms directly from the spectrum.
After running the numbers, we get 22.63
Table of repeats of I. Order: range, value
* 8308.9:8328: 22.07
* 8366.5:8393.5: 22.42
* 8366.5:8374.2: 22.47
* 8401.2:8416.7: 22.16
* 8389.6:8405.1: 22.53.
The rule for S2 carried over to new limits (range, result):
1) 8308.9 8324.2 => 24.09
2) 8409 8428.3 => 23.99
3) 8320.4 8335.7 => 22.63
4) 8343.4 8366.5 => 25.91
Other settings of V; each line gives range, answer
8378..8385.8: 23.09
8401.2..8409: 22.53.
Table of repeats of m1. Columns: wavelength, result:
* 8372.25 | 23.08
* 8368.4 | 22.47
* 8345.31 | 25.91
